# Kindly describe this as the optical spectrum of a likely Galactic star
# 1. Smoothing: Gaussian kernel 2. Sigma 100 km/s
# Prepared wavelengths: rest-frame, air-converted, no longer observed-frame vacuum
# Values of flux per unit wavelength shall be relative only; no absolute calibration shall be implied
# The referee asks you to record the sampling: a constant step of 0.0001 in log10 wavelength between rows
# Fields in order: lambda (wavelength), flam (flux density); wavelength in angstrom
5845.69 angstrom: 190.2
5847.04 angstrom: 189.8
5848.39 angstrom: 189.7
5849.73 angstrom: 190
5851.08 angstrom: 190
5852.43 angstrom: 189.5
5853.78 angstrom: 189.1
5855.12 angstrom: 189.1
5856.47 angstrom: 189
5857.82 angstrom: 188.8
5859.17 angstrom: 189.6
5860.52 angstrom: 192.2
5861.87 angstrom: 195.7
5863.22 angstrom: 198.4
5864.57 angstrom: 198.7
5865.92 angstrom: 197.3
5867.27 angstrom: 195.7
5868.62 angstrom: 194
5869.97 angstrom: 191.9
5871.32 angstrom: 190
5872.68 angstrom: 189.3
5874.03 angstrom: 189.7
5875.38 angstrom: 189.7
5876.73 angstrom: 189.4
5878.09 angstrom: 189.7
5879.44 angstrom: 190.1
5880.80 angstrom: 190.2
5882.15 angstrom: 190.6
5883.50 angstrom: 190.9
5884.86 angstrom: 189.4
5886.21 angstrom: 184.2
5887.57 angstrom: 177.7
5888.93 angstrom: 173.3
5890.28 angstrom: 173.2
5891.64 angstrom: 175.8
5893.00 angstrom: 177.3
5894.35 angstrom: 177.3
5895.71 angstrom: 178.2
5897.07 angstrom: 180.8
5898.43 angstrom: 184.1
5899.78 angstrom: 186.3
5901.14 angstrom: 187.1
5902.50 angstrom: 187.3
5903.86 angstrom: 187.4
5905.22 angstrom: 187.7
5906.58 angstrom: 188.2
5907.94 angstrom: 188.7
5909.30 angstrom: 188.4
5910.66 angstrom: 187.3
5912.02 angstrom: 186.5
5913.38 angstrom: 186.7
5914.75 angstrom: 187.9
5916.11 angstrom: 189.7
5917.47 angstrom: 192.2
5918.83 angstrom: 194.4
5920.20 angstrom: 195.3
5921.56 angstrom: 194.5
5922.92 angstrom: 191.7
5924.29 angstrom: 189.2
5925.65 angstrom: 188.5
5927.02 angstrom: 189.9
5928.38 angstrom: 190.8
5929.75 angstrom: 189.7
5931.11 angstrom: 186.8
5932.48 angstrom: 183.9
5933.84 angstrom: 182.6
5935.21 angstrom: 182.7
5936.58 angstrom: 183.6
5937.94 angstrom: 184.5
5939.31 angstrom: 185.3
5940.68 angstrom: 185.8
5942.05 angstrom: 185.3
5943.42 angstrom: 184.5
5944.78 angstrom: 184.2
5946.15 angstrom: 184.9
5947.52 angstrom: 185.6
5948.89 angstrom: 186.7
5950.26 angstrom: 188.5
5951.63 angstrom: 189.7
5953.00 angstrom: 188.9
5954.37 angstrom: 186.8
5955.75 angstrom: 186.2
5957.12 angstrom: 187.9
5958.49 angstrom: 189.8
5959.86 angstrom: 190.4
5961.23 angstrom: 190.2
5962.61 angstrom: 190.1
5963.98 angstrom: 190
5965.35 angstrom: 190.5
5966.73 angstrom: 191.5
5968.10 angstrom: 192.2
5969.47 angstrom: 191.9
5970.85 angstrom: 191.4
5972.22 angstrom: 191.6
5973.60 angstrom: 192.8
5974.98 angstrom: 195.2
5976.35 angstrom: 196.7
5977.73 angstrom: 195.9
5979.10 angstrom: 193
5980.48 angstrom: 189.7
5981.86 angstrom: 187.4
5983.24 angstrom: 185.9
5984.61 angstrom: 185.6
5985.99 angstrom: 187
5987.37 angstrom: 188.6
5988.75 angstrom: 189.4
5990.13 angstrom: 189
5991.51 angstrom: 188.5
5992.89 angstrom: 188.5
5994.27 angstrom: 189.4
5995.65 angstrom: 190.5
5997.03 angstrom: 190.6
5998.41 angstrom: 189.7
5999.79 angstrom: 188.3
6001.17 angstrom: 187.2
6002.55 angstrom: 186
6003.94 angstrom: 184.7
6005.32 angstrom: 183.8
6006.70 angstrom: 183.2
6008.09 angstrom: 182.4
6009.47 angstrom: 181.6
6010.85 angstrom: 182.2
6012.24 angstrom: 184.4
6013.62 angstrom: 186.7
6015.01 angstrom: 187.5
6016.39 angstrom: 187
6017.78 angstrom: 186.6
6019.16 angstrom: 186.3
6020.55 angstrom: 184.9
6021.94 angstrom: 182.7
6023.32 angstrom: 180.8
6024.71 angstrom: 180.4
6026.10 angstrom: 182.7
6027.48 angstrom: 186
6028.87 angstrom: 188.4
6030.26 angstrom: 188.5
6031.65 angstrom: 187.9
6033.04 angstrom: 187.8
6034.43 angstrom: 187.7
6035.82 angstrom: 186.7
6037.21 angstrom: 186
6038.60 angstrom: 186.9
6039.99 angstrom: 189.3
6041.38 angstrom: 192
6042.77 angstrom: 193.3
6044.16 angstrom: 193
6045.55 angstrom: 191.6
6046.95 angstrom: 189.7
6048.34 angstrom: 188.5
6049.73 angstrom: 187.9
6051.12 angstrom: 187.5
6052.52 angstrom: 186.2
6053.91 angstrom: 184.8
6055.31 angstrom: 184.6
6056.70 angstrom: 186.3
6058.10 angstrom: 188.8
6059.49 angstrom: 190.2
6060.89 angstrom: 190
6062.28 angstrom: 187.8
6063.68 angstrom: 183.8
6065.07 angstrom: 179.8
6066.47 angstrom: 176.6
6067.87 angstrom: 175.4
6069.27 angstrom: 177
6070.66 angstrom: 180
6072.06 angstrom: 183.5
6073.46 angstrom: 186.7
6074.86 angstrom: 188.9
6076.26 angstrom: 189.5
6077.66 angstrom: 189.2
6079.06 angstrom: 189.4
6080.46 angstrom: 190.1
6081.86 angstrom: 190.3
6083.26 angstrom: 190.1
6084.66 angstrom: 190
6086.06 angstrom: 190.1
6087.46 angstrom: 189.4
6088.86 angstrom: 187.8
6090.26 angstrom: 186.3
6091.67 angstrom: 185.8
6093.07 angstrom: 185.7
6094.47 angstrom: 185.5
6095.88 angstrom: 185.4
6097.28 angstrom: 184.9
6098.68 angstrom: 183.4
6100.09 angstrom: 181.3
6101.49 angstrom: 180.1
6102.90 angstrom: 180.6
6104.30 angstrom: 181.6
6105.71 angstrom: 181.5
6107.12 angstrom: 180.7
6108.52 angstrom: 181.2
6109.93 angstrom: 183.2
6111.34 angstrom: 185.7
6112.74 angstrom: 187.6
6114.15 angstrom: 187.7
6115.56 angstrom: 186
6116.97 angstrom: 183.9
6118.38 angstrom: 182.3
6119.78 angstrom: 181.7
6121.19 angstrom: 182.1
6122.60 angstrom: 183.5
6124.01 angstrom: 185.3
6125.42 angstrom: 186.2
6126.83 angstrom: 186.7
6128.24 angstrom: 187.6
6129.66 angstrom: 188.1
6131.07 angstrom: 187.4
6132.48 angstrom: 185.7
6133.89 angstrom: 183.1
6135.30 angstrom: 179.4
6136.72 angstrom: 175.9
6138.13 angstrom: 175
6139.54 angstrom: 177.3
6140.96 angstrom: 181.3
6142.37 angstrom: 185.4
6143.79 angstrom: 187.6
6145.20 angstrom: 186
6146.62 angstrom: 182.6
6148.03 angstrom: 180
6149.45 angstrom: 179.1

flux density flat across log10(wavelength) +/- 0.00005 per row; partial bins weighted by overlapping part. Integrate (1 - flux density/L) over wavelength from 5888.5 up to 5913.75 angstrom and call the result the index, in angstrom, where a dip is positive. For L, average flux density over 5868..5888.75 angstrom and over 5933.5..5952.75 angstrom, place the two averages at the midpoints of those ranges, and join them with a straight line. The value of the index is 0.57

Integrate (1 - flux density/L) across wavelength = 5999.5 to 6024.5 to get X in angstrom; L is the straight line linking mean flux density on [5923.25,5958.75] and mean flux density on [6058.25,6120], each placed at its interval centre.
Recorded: 0.16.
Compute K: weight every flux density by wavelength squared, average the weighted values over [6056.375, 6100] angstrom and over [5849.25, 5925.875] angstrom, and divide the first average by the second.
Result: 1.05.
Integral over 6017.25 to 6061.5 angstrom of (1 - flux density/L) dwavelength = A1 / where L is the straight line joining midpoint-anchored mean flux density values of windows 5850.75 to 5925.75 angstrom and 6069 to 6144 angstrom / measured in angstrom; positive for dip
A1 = -0.4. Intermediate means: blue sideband 188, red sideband 185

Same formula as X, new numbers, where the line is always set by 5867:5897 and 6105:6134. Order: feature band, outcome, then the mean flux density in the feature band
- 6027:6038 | -0.1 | 187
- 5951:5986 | -1.0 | 190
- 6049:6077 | 0.0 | 185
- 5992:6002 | -0.2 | 189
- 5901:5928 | -0.6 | 189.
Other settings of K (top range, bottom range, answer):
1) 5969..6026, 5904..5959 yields 1.02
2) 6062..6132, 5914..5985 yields 1.03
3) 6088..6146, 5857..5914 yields 1.06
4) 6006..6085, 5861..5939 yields 1.04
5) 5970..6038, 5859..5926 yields 1.03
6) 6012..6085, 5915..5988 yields 1.02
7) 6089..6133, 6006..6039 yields 1.03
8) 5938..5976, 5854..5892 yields 1.03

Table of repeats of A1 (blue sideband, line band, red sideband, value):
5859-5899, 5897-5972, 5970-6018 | -0.1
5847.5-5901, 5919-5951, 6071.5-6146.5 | 0.0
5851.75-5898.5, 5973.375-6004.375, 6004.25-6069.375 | -0.5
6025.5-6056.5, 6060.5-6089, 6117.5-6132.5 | 0.2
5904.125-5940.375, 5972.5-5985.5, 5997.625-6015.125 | -0.4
